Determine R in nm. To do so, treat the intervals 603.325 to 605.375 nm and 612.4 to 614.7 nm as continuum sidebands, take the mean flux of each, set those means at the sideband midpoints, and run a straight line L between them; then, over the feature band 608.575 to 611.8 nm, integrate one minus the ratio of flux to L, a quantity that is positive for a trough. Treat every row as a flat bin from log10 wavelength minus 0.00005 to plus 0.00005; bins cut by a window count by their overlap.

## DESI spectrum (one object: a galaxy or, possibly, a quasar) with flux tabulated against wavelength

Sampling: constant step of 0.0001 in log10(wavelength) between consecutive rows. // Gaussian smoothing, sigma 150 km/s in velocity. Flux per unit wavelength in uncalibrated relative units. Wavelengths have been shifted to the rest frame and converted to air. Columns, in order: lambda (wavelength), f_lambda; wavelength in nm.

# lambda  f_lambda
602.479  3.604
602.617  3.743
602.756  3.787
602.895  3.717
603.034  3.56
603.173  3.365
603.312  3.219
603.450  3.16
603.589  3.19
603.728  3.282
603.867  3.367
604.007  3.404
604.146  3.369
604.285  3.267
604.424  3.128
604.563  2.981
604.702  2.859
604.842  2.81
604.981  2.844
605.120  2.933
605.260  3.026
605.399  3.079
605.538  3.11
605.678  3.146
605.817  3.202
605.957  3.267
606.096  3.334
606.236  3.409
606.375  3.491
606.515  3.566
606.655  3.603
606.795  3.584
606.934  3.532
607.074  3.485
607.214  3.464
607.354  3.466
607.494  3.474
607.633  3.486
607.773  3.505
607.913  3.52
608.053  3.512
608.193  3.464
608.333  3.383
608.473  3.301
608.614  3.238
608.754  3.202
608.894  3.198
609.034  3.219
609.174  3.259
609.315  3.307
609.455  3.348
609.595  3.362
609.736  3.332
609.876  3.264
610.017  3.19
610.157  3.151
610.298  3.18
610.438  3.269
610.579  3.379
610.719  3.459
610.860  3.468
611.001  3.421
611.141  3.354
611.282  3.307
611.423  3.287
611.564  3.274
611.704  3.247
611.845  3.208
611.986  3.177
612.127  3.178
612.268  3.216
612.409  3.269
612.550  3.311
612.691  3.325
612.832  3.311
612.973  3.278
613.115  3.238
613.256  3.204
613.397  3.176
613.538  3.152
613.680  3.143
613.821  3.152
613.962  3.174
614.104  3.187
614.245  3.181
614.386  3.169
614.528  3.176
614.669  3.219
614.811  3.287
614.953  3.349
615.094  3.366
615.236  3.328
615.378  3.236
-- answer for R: -0.11 nm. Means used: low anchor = 3.12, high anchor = 3.21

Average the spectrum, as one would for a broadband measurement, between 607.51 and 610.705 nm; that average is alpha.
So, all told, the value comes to 3.33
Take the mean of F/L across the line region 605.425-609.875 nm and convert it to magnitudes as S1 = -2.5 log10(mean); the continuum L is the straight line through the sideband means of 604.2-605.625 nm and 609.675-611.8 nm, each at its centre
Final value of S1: -0.08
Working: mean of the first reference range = 3.01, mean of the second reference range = 3.31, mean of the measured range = 3.38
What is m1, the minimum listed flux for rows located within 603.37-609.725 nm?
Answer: 2.81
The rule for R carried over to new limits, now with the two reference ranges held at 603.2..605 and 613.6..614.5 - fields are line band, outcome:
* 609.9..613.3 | -0.123 nm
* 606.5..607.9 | -0.157 nm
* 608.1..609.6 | -0.065 nm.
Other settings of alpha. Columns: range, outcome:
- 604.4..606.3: 3.08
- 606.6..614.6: 3.31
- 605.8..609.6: 3.4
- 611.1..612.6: 3.25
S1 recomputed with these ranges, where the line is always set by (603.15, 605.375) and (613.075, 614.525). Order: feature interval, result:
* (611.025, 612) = -0.04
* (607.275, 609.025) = -0.08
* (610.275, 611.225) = -0.07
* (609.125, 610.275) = -0.04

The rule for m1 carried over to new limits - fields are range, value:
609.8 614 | 3.143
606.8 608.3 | 3.464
